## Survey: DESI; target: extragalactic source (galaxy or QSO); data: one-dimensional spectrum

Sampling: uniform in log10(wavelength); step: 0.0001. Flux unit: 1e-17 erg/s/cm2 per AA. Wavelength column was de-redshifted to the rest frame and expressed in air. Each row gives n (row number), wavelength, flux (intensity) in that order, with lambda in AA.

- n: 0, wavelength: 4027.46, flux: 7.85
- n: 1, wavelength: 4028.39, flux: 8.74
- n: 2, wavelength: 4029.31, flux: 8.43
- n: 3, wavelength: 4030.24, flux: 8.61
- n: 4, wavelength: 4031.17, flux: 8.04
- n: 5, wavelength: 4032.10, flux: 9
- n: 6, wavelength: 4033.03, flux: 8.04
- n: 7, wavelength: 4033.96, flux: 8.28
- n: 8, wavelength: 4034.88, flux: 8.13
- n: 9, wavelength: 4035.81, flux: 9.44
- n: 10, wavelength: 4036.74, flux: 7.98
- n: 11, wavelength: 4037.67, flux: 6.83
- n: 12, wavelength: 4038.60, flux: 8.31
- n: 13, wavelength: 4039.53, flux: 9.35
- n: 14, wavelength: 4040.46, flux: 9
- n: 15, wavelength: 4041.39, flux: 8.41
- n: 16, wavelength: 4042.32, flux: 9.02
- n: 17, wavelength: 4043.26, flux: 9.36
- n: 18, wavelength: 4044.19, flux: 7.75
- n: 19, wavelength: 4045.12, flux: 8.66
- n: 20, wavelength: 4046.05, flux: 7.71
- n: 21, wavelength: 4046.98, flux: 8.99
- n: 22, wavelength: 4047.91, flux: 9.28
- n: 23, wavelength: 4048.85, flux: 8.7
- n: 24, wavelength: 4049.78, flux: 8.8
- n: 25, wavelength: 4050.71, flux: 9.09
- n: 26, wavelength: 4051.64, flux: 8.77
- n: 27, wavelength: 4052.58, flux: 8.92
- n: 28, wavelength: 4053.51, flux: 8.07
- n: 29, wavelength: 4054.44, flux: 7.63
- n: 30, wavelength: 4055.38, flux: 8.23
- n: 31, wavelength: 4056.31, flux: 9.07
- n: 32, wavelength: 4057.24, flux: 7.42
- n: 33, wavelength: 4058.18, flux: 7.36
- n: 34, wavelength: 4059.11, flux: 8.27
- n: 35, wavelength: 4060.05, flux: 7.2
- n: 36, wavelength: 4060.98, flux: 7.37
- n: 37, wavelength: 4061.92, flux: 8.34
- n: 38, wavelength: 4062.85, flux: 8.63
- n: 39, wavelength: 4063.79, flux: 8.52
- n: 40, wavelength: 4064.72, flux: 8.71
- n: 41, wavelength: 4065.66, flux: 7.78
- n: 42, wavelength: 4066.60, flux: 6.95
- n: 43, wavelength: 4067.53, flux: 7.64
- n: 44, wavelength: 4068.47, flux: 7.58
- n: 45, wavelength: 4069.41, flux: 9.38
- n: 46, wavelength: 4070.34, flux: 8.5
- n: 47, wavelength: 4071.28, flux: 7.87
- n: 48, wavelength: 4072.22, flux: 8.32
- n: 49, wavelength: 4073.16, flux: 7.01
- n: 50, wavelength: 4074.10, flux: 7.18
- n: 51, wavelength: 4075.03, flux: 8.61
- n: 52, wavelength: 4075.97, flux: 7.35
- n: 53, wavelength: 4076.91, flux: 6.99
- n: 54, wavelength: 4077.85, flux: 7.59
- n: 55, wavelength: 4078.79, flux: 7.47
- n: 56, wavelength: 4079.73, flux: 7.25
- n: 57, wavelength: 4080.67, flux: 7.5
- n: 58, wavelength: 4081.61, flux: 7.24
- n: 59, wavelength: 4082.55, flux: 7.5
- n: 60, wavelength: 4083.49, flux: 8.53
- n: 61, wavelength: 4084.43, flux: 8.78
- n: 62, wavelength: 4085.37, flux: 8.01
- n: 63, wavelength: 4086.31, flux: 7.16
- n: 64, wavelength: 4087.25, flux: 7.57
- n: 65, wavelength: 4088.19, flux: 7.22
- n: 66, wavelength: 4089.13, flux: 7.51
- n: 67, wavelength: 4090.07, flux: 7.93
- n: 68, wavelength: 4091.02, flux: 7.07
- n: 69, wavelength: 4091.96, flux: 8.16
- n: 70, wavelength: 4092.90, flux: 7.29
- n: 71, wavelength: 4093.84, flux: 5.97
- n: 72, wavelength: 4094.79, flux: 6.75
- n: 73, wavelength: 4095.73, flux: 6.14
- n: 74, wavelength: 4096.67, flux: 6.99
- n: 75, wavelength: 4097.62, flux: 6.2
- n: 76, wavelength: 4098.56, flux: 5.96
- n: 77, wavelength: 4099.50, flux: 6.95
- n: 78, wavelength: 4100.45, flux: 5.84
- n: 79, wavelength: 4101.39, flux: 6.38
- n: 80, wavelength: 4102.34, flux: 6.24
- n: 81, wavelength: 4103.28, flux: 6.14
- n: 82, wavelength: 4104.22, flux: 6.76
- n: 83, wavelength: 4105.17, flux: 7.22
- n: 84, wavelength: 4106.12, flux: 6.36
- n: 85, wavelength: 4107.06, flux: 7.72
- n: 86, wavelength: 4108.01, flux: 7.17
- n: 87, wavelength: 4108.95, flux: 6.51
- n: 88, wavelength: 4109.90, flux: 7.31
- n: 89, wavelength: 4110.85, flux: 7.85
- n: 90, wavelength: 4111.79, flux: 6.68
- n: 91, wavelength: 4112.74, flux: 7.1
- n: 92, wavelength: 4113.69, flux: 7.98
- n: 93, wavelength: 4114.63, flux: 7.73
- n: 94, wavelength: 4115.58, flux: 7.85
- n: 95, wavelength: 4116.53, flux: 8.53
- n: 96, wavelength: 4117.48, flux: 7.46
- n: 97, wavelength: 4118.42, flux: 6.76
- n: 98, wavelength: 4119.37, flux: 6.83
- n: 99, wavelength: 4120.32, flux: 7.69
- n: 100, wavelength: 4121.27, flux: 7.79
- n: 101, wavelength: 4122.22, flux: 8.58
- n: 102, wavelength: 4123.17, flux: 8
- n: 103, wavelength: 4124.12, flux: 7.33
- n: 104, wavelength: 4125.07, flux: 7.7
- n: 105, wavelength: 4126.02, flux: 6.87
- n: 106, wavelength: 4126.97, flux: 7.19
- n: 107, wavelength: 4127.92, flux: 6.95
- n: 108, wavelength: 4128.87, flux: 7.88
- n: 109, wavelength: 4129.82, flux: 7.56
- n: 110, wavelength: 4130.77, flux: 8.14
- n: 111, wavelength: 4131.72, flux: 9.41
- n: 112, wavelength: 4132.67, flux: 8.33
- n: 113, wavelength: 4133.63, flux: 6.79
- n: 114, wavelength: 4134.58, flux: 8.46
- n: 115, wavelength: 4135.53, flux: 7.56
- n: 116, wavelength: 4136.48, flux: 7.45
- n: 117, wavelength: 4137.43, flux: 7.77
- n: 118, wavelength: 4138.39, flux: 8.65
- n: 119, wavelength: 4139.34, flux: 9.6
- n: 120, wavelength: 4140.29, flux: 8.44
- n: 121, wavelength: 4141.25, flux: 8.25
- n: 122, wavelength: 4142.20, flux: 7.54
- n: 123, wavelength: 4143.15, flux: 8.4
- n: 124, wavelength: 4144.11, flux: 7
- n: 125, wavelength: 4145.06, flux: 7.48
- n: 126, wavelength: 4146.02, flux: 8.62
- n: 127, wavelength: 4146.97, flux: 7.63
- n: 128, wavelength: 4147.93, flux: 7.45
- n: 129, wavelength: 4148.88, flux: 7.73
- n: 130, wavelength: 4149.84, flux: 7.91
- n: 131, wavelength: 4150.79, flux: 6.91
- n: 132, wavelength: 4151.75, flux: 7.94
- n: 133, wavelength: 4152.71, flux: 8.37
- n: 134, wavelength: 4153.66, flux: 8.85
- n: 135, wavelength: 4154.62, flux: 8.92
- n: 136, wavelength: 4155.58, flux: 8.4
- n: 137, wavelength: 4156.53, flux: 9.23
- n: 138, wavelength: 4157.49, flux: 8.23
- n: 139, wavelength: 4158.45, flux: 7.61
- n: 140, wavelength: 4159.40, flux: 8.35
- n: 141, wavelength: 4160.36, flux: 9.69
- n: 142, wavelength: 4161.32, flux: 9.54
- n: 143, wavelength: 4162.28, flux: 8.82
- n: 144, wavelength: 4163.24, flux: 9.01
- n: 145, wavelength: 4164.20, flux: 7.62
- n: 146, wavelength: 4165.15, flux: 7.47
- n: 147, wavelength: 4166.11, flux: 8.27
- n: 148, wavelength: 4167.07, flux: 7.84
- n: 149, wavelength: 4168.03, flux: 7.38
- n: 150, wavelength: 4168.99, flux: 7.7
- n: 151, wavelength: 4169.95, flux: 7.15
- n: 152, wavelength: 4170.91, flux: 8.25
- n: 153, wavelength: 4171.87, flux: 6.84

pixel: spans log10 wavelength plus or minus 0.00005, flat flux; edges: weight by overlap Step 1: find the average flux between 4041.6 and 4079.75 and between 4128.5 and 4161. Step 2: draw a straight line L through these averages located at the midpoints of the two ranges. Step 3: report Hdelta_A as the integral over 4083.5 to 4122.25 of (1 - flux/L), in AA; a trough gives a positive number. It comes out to 4.6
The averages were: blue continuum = 8.14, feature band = 7.17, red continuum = 8.14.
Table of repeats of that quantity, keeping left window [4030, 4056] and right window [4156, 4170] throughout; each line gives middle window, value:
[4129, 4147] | 0.61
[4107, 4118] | 1.20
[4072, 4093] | 2.06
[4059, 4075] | 0.96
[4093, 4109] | 3.51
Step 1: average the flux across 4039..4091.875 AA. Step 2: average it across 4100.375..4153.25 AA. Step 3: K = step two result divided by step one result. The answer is 0.94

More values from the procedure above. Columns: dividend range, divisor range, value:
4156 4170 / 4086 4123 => 1.17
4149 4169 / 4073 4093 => 1.09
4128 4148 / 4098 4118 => 1.14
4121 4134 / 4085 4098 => 1.09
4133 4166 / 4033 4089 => 1.01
